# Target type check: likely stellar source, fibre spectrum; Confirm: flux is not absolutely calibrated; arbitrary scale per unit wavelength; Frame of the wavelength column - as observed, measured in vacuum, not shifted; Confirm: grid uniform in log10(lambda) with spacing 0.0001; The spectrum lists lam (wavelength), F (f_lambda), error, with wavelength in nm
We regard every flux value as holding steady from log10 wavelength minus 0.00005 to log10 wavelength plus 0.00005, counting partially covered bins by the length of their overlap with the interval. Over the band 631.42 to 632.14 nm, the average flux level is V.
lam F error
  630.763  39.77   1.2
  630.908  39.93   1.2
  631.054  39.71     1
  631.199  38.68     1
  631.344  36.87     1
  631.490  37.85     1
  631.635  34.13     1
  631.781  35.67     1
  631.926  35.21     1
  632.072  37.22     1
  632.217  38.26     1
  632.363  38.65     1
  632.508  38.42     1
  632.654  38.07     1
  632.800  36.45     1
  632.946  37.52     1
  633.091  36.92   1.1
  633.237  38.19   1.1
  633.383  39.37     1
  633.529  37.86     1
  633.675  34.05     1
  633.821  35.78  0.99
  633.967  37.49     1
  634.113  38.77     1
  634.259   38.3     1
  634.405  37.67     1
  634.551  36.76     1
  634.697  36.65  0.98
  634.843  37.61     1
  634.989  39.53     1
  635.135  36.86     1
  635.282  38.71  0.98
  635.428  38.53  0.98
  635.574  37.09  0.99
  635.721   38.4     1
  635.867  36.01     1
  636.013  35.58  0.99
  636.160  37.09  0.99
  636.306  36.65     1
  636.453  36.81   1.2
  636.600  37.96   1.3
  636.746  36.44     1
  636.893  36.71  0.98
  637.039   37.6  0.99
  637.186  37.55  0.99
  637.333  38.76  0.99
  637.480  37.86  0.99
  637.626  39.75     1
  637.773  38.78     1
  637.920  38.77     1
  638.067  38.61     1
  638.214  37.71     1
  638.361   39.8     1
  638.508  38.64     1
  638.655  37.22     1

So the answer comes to 36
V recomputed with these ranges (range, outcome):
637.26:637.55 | 38.3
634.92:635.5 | 38.4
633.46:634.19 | 36.8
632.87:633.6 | 38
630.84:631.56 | 38.6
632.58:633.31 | 37.4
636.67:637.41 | 37.4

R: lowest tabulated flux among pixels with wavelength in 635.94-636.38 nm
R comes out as 35.58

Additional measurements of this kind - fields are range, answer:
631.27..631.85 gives 34.13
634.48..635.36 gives 36.65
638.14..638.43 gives 37.71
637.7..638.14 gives 38.61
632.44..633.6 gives 36.45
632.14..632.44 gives 38.26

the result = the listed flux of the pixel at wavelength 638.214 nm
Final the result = 37.71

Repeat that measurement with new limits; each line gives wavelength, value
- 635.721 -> 38.4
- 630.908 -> 39.93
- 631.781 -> 35.67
